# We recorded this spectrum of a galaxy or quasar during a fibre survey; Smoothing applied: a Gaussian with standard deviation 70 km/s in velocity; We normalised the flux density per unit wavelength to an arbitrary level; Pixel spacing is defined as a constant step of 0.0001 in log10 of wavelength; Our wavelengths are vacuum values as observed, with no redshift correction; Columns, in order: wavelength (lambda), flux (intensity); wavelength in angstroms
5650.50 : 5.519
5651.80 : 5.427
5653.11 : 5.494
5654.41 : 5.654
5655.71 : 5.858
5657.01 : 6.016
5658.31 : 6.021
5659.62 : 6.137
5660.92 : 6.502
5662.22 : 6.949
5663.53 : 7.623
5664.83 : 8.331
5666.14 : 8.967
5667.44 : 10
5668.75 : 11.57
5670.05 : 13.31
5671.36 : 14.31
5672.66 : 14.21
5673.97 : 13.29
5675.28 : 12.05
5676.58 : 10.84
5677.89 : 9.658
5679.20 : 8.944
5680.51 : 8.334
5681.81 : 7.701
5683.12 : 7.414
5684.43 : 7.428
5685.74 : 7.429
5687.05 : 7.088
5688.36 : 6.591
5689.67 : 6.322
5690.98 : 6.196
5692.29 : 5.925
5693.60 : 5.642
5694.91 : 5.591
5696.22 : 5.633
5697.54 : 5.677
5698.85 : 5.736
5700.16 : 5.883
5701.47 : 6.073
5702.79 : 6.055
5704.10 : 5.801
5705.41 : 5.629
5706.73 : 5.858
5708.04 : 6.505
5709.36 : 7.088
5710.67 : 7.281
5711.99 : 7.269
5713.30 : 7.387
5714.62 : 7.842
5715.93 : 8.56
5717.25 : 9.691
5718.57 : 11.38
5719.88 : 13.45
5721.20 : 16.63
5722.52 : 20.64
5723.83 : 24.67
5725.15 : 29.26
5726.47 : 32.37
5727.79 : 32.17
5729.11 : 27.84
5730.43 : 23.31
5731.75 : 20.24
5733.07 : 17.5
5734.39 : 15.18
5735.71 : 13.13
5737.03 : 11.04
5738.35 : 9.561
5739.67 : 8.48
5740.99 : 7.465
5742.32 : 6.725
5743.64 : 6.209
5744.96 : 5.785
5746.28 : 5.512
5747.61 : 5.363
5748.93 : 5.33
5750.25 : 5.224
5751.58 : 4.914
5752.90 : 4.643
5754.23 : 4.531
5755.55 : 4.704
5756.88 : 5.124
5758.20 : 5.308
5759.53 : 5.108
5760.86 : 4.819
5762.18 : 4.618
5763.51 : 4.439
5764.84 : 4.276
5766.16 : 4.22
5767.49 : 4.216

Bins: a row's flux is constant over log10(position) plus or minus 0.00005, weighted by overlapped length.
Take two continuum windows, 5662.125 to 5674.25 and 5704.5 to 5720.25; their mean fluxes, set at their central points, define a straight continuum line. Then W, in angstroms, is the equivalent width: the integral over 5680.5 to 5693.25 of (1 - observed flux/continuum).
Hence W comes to 3.7 angstroms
